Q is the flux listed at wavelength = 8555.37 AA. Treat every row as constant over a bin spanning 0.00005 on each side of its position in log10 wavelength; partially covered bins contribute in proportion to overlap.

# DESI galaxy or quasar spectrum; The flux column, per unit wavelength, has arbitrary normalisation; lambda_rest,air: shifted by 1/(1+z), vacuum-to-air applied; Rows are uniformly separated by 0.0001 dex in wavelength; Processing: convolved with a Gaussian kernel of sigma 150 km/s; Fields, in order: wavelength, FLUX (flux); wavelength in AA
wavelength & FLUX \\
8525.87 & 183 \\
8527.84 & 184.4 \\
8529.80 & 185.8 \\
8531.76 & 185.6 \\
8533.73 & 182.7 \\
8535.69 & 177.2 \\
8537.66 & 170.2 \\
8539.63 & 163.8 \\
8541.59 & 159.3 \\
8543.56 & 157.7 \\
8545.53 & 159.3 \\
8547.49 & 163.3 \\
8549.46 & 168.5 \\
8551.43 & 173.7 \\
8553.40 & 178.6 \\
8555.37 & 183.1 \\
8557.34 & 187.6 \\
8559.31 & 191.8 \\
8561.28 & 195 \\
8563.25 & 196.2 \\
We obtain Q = 183.1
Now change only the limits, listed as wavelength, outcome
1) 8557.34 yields 187.6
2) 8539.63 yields 163.8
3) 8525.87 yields 183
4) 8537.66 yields 170.2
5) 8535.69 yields 177.2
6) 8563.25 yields 196.2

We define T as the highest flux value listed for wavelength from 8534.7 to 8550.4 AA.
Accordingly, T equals 177.2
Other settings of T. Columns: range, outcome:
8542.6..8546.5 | 159.3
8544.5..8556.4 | 183.1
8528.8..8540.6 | 185.8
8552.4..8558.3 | 187.6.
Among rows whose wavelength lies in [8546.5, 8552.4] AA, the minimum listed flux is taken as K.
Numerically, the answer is 163.3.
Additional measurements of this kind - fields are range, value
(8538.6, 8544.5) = 157.7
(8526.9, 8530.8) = 184.4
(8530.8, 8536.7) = 177.2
